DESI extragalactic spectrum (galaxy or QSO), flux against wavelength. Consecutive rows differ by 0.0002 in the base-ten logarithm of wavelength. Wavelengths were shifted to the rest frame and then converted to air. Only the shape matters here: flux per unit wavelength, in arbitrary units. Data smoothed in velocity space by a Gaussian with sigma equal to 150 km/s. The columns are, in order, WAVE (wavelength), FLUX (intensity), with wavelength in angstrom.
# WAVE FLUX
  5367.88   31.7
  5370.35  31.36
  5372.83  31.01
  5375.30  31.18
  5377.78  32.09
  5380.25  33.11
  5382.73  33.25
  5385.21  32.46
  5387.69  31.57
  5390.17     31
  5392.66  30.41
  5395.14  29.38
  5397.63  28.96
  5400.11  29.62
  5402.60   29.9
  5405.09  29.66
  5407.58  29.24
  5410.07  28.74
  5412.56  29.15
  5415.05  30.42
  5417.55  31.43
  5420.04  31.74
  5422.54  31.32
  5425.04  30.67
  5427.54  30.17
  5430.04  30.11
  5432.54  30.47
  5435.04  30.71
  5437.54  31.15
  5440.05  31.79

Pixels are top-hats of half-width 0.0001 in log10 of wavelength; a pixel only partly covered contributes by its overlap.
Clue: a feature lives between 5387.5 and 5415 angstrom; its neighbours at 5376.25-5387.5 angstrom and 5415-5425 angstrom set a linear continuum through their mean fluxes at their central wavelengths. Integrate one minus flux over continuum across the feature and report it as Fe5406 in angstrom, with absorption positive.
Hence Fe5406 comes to 1.86 angstrom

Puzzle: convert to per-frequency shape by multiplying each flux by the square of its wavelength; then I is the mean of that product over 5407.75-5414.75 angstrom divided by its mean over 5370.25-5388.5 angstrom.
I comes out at 0.9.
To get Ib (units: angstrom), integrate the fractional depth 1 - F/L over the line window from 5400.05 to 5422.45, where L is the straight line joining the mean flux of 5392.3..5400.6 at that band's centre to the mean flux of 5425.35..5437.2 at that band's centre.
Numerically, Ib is -0.1 angstrom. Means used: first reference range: 29.5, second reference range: 30.5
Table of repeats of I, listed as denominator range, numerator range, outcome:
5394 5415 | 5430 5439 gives 1.06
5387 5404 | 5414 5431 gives 1.04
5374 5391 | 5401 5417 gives 0.93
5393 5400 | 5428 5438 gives 1.05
